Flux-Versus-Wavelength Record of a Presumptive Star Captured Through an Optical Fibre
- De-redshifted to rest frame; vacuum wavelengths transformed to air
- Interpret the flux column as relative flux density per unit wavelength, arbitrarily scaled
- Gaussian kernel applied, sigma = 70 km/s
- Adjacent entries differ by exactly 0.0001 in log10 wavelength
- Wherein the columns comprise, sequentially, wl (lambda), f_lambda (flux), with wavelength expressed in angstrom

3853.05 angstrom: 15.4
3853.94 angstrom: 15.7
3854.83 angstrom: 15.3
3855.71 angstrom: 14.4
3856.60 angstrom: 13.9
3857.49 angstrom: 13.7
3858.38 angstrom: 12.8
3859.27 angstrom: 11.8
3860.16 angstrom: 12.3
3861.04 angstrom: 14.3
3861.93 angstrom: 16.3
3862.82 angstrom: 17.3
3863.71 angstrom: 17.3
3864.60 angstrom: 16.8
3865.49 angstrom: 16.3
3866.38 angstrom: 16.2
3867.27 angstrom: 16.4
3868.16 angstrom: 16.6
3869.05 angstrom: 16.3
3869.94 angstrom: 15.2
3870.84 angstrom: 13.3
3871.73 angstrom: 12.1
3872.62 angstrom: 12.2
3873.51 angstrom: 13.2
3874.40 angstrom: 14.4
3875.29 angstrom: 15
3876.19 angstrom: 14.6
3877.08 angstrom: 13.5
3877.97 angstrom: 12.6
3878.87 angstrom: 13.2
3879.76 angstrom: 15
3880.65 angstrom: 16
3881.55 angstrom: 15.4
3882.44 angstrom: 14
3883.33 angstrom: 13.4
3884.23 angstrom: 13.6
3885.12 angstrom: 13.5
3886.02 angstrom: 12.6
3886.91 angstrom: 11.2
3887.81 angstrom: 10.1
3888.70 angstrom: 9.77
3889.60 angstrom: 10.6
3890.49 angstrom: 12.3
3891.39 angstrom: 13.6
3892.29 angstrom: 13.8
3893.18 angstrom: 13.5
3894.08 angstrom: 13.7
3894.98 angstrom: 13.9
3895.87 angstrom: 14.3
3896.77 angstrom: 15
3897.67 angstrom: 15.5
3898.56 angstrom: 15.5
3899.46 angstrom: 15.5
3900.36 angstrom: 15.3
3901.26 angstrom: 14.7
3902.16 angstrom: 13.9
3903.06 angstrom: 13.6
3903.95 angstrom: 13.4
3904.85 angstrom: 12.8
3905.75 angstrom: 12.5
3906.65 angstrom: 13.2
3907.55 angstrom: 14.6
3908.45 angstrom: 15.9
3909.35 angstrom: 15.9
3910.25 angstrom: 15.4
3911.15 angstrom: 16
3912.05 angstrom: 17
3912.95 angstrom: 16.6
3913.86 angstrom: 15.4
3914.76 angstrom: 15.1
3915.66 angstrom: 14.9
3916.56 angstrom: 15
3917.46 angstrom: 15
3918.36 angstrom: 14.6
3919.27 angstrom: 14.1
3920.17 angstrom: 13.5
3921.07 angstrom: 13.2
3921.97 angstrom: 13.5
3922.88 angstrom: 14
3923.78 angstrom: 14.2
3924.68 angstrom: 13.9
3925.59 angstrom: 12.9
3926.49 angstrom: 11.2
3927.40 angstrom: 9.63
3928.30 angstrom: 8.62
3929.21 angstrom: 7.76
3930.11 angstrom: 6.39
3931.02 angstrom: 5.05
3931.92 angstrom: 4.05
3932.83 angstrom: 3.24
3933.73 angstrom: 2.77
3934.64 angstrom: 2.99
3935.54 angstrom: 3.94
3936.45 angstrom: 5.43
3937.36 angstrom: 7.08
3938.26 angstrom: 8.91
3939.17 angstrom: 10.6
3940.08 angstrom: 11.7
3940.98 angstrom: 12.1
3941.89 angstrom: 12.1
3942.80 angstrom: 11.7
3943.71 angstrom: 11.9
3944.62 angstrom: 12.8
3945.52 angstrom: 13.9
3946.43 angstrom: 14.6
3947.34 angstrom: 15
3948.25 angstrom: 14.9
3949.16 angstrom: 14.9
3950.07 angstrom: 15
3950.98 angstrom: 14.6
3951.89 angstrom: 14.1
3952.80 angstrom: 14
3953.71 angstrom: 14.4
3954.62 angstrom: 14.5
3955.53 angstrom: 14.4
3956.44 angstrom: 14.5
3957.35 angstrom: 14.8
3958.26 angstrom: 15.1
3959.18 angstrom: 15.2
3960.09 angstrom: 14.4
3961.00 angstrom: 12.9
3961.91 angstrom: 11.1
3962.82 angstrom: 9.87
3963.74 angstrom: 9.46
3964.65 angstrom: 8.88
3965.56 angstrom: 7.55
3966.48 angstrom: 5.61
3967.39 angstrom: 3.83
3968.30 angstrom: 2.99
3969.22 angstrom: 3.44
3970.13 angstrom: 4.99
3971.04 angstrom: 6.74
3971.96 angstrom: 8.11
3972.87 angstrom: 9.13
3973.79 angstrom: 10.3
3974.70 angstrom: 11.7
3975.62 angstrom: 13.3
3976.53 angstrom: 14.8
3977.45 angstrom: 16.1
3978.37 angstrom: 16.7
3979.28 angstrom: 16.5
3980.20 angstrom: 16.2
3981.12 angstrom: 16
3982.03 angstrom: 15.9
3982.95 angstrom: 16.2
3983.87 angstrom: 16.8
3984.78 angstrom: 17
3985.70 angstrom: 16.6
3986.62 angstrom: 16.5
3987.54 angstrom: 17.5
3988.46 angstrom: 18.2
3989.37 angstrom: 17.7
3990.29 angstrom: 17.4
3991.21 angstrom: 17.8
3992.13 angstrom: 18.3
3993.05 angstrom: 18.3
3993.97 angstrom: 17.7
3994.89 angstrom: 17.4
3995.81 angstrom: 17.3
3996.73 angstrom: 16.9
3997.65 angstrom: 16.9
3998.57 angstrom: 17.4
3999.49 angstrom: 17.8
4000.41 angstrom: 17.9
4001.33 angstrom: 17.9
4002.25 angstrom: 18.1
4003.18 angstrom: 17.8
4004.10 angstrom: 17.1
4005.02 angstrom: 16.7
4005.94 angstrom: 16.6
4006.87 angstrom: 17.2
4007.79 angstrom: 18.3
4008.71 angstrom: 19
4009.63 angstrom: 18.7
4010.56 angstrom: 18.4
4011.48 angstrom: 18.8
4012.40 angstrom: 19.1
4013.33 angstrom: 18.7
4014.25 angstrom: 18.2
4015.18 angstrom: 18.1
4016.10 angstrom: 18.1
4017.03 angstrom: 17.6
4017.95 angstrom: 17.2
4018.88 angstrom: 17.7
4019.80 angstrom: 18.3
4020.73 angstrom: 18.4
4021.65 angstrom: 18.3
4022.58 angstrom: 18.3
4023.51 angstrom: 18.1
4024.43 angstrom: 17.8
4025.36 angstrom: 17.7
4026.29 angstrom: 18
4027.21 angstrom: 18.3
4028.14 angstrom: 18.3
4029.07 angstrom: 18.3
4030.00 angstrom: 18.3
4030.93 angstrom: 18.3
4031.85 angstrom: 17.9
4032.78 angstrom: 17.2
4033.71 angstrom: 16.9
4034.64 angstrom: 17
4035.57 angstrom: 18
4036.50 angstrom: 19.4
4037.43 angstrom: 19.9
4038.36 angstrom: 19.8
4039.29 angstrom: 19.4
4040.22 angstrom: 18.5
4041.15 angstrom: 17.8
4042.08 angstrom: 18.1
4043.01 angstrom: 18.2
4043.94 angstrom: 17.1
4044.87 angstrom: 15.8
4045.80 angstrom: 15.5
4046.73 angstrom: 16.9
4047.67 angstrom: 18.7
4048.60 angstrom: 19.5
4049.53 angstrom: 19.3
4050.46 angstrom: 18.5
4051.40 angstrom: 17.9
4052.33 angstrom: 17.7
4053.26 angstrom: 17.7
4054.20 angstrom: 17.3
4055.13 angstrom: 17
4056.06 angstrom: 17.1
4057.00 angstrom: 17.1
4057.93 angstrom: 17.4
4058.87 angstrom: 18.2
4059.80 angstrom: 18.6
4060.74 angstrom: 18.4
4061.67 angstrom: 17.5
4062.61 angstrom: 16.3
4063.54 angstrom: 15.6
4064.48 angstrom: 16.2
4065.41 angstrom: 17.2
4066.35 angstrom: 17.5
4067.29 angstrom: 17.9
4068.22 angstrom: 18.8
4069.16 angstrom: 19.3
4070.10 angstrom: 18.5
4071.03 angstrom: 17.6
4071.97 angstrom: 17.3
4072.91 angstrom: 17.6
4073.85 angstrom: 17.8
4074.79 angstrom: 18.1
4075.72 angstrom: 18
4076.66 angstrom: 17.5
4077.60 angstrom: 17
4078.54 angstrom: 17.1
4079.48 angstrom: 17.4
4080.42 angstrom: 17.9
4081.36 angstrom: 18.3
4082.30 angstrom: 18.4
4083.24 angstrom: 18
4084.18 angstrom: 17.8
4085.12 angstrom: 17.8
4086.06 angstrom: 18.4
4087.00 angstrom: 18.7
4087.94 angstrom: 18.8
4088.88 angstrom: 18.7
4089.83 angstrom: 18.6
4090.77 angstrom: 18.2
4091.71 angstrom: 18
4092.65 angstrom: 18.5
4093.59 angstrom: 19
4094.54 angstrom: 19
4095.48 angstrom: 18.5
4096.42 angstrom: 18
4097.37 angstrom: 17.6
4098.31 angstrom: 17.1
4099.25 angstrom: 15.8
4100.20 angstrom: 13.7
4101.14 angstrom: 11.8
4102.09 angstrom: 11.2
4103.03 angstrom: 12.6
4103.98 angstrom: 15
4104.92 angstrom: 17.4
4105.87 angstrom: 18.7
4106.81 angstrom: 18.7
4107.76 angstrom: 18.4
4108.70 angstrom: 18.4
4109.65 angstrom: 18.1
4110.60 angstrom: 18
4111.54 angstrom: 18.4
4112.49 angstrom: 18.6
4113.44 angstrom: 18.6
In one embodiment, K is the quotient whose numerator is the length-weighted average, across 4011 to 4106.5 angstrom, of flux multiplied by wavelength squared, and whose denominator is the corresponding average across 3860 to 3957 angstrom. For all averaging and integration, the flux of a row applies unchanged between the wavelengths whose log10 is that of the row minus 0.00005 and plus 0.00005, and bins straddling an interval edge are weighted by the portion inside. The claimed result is 1.46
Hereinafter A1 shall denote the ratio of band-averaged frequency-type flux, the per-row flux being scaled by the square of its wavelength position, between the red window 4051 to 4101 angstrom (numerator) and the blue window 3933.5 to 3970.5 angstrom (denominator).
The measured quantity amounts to 1.73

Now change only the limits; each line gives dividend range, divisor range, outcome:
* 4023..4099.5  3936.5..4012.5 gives 1.32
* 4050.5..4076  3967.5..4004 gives 1.23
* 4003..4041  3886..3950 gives 1.55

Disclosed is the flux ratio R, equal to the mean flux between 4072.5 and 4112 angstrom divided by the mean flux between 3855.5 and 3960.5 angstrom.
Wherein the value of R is 1.3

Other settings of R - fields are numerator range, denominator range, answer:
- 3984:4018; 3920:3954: 1.65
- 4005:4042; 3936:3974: 1.63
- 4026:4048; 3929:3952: 1.82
